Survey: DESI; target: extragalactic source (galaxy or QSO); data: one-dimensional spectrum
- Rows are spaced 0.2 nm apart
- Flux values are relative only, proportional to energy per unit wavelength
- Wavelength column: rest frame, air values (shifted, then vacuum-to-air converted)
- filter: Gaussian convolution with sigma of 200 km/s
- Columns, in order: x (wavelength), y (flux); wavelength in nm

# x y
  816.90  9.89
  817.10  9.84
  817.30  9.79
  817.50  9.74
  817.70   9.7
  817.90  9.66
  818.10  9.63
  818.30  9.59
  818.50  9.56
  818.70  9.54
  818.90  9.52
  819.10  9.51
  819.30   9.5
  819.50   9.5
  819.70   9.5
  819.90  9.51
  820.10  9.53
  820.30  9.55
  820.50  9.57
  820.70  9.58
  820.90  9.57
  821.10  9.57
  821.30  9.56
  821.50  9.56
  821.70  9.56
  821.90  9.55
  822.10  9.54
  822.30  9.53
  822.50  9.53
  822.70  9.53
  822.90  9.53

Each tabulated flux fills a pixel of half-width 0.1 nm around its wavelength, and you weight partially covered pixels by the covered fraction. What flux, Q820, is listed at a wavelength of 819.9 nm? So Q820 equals 9.51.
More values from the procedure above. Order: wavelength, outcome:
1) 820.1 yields 9.53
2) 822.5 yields 9.53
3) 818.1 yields 9.63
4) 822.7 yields 9.53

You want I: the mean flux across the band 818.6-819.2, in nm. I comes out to 9.52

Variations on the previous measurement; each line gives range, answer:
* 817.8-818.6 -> 9.61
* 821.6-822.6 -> 9.54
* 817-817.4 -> 9.81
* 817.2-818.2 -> 9.7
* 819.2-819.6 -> 9.5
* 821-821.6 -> 9.56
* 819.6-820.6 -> 9.53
